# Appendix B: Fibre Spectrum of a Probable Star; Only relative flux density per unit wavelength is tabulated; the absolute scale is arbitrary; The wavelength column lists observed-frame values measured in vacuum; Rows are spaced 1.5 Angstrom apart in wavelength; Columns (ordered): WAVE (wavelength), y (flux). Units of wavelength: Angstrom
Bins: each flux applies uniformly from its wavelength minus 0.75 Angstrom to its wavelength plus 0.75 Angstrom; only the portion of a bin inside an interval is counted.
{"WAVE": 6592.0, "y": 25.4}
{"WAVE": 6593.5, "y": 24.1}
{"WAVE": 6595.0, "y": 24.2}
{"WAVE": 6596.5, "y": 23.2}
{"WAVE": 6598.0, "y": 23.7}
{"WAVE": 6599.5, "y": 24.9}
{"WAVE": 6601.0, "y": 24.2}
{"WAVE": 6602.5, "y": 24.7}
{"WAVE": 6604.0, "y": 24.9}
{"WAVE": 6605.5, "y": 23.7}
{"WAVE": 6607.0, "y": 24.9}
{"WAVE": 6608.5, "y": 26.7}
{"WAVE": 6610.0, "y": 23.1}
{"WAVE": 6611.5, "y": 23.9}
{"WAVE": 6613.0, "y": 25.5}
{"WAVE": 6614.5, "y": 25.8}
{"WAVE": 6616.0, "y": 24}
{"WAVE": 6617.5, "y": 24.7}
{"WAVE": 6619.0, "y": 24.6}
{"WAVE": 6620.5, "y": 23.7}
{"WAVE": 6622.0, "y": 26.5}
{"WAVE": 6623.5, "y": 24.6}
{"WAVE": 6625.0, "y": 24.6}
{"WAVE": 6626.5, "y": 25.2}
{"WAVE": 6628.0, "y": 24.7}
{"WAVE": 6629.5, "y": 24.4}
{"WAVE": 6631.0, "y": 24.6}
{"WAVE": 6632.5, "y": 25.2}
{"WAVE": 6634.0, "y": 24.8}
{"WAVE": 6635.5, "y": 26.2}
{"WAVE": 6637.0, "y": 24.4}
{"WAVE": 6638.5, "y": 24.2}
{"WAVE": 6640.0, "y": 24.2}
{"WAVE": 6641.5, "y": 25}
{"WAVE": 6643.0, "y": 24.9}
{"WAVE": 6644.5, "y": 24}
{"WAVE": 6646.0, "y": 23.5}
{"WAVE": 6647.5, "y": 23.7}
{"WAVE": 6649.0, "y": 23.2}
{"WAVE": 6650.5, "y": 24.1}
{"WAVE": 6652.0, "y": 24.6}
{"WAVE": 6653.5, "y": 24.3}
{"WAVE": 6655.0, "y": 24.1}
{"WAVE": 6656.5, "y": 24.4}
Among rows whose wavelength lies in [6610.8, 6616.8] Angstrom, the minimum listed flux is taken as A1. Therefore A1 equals 23.9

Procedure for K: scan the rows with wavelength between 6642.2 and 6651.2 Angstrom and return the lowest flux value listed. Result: 23.2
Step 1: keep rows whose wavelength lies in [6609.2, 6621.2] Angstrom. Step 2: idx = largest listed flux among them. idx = 25.8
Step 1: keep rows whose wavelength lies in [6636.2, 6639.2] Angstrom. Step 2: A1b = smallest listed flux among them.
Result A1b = 24.2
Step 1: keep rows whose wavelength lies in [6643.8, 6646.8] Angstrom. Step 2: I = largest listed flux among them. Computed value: 24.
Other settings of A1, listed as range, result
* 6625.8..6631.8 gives 24.4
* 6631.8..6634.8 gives 24.8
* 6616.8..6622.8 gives 23.7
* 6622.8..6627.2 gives 24.6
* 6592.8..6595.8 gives 24.1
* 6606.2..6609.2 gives 24.9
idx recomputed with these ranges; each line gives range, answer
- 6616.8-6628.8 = 26.5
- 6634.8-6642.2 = 26.2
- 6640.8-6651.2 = 25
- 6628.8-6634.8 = 25.2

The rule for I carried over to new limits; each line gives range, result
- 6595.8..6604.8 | 24.9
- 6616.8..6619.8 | 24.7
